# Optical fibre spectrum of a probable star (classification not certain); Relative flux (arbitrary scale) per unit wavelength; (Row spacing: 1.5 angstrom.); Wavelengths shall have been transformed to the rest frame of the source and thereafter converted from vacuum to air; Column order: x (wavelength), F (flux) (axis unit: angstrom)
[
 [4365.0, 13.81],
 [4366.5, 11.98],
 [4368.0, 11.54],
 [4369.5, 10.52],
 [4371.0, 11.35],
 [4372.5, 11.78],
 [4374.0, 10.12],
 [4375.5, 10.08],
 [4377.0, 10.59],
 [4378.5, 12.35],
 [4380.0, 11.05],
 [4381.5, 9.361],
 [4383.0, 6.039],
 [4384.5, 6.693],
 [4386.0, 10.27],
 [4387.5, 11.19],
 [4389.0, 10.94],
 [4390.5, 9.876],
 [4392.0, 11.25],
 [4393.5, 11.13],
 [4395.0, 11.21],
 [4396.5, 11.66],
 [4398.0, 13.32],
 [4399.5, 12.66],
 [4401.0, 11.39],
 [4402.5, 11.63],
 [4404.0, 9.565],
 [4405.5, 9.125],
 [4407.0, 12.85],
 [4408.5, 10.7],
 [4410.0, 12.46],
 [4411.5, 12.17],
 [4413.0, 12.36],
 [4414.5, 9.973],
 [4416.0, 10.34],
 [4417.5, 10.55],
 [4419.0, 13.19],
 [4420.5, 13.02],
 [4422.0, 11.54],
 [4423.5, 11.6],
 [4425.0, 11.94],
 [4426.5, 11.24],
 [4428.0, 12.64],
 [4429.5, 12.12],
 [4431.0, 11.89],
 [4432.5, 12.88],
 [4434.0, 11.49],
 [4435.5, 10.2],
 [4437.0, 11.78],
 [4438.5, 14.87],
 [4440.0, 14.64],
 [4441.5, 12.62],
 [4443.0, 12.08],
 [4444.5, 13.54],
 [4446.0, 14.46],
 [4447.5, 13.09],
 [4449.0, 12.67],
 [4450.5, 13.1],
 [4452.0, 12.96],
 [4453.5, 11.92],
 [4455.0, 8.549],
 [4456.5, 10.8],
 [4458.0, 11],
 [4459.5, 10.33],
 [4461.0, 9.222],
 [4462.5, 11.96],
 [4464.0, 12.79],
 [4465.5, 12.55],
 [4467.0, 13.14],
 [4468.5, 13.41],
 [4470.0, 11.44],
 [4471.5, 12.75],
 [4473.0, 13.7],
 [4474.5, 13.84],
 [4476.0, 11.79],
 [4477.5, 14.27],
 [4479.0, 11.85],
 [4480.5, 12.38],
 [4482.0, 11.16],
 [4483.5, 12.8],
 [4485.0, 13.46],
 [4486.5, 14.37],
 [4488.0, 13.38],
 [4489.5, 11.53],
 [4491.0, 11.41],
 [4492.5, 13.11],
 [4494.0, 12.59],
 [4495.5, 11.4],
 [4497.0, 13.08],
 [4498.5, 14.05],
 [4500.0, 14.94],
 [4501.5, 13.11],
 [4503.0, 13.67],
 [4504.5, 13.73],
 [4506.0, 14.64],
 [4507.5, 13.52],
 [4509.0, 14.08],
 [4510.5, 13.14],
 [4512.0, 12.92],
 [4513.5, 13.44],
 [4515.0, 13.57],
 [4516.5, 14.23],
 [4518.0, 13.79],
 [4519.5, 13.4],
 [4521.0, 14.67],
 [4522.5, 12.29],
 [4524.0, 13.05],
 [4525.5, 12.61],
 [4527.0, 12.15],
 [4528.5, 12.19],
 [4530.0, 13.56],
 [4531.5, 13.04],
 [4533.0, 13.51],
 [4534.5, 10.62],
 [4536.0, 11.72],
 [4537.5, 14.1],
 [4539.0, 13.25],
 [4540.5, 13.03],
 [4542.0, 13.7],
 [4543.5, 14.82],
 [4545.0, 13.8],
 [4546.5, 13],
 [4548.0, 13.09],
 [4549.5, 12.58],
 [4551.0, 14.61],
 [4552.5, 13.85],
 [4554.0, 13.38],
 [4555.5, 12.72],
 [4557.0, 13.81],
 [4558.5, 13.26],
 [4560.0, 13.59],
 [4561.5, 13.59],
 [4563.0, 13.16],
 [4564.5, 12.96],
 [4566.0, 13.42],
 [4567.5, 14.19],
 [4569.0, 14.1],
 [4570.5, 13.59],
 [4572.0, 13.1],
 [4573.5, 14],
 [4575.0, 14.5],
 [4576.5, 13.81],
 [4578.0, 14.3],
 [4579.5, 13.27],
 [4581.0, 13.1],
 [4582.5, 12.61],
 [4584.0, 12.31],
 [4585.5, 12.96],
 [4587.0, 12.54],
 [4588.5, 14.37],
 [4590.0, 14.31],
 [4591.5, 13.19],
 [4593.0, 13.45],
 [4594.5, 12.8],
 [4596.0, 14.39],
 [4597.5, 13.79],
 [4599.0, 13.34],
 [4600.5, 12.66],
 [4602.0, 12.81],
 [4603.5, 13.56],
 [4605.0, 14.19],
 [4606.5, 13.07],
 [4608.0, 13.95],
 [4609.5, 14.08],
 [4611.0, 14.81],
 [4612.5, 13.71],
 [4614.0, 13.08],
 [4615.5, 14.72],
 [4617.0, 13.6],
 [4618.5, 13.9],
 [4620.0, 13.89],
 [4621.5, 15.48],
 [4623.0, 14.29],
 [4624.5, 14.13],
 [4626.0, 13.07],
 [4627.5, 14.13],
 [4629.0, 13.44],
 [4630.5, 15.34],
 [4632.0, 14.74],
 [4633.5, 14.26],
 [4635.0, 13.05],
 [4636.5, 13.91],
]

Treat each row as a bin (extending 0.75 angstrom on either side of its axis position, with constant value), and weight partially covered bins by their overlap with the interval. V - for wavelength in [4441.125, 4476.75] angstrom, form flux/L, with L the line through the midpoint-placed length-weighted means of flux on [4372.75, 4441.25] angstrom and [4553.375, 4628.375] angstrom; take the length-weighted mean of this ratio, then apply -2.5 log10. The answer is -0.03 mag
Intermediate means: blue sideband 11.3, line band 12.2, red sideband 13.6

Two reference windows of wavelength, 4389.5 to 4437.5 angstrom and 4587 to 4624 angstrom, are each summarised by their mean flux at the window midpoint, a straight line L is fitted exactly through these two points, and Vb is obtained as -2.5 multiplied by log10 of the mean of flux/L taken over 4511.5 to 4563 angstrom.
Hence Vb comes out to -0.02 mag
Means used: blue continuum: 11.6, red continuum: 13.8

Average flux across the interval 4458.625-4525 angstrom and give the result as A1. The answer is 12.9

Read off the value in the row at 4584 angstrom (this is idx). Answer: 12.31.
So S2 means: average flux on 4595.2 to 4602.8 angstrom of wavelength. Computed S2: 13.4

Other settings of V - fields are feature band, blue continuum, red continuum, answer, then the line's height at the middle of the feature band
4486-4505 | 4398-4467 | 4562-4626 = -0.04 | 12.6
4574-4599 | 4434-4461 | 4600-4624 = 0.01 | 13.6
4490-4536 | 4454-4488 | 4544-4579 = -0.03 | 12.8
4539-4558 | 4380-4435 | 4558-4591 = -0.03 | 13.1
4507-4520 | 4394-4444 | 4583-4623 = -0.06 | 12.8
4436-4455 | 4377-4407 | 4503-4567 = -0.11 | 11.6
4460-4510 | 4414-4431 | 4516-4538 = -0.04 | 12.5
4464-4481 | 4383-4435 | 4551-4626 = -0.06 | 12.1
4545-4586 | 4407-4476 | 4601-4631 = 0.00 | 13.4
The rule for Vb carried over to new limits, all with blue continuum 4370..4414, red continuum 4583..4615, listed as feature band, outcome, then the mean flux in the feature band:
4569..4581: -0.05 mag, 13.8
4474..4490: -0.07 mag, 12.8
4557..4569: -0.04 mag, 13.5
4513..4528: -0.07 mag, 13.3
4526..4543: -0.01 mag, 12.8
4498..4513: -0.12 mag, 13.8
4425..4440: -0.08 mag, 12.2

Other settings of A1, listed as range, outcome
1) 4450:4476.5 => 11.9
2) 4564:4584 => 13.6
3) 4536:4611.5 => 13.5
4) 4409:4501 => 12.3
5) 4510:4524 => 13.5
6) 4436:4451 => 13.2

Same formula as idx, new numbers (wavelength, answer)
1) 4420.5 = 13.02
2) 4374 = 10.12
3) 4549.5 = 12.58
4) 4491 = 11.41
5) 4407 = 12.85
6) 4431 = 11.89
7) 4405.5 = 9.125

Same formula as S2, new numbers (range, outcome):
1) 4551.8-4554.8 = 13.6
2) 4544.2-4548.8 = 13.3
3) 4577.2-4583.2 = 13.3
